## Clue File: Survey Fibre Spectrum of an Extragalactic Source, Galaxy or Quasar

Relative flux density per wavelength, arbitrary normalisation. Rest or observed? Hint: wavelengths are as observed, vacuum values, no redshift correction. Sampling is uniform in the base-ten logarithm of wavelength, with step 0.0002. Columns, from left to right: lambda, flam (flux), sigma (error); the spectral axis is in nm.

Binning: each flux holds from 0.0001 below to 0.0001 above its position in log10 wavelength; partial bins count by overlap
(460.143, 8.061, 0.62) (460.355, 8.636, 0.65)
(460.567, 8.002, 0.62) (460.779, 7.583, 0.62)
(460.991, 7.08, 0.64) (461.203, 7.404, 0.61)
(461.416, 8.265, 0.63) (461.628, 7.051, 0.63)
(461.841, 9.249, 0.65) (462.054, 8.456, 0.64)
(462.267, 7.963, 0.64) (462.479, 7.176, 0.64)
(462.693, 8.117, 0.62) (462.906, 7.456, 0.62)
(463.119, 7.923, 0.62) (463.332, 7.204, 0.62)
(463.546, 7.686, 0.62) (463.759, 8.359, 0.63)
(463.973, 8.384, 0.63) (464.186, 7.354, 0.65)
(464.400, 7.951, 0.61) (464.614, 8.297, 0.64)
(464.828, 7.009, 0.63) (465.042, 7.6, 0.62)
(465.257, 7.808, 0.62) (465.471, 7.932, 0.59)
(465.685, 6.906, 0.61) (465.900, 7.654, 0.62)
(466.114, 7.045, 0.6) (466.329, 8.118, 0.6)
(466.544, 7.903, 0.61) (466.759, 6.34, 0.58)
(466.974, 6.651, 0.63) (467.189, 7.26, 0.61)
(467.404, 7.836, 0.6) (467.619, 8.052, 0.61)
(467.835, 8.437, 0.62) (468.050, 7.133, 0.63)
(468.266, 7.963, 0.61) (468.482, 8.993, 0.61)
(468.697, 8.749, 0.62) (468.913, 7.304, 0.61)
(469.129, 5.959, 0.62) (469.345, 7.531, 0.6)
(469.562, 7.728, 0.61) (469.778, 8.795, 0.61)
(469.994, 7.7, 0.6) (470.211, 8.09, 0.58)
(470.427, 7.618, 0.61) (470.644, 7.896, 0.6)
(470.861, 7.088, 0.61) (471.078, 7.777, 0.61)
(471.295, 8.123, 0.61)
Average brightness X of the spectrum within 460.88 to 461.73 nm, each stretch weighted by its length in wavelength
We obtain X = 7.46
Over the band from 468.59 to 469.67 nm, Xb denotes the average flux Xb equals 7.45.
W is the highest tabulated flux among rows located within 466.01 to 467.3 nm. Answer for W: 8.118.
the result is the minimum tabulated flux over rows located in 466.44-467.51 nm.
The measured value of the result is 6.34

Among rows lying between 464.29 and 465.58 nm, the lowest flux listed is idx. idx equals 7.009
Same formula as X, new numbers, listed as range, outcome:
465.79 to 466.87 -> 7.4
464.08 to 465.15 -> 7.64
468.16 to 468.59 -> 8.49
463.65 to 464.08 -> 8.38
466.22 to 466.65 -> 8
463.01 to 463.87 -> 7.8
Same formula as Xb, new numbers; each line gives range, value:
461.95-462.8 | 7.93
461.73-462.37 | 8.54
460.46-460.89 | 7.79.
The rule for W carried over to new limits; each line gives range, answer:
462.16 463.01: 8.117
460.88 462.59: 9.249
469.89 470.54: 8.09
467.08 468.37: 8.437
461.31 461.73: 8.265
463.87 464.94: 8.384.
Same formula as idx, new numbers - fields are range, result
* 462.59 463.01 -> 7.456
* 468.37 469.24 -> 5.959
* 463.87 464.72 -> 7.354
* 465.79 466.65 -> 7.045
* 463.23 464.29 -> 7.204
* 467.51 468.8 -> 7.133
